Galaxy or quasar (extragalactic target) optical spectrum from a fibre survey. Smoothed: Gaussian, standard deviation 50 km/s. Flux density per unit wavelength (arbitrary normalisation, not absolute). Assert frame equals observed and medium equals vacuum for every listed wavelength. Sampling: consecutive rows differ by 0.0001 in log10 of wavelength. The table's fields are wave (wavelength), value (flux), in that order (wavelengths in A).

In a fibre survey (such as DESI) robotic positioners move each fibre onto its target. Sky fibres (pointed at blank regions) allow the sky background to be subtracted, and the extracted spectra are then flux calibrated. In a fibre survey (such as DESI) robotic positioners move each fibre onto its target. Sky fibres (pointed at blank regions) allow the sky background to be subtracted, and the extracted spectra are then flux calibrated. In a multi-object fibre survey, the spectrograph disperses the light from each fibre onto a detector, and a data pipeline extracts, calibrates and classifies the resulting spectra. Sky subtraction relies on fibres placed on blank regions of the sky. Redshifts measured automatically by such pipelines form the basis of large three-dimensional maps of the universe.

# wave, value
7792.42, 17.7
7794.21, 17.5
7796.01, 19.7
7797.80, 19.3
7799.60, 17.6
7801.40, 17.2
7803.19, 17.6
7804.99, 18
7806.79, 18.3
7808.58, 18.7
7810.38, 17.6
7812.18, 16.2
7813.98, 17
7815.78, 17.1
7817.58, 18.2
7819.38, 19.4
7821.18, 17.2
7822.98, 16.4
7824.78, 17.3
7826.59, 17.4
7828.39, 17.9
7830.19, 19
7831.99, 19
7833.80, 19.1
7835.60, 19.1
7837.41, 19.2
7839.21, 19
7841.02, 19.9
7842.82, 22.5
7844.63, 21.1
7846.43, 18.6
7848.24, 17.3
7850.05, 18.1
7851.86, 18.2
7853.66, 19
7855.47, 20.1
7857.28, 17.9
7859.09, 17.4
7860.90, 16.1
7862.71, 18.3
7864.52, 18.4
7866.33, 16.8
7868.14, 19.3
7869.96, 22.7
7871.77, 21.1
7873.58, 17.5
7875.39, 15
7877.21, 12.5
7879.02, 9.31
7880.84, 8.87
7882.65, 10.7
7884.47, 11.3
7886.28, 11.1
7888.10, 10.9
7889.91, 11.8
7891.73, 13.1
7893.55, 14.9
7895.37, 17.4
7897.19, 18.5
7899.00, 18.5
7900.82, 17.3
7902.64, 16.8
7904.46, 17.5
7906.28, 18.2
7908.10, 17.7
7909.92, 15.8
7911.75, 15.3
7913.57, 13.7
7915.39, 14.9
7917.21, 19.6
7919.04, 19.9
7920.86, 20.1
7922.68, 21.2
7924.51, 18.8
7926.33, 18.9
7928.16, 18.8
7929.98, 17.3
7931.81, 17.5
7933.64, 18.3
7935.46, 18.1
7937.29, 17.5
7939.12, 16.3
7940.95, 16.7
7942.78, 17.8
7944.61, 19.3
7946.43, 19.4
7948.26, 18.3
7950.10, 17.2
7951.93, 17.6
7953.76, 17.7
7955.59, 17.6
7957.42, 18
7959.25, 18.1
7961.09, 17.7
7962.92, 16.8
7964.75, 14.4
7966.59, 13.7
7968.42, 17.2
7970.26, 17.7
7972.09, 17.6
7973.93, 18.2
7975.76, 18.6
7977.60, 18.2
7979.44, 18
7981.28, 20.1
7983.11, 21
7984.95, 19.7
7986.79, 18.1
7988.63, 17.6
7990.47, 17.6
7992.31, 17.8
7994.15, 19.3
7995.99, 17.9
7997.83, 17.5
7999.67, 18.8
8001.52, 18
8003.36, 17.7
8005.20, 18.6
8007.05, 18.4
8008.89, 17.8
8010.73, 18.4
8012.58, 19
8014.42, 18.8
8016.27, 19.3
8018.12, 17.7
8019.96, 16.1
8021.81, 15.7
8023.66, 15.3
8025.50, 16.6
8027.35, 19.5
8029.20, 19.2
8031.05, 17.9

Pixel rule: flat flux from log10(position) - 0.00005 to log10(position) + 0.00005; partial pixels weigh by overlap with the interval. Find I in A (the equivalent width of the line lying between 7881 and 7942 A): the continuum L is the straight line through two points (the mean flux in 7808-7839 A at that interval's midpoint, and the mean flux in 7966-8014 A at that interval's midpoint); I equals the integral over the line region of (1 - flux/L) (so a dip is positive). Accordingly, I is 5.7 A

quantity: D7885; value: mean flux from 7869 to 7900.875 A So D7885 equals 14.5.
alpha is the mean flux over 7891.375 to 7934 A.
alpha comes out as 17.5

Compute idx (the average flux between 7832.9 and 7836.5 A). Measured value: 19.1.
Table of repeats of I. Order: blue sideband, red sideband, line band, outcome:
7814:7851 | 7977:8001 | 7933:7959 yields 1.0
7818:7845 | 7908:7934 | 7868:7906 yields 6.7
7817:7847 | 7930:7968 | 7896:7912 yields 0.5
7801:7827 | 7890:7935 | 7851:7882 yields 1.0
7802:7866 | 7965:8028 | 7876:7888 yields 4.9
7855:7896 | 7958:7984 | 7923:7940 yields -1.4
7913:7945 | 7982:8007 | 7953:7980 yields 1.5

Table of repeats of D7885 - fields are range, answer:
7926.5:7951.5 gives 17.9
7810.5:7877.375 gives 18.3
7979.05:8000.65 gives 18.6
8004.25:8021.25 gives 18.2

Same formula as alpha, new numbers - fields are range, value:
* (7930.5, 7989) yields 17.8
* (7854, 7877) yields 18.2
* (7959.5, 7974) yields 16.6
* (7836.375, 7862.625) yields 18.9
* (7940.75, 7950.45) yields 18.3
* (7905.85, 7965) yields 17.7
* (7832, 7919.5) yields 16.8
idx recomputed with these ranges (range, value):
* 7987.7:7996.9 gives 18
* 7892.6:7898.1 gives 16.9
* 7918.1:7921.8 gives 20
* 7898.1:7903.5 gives 17.5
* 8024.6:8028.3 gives 18.1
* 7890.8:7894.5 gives 14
